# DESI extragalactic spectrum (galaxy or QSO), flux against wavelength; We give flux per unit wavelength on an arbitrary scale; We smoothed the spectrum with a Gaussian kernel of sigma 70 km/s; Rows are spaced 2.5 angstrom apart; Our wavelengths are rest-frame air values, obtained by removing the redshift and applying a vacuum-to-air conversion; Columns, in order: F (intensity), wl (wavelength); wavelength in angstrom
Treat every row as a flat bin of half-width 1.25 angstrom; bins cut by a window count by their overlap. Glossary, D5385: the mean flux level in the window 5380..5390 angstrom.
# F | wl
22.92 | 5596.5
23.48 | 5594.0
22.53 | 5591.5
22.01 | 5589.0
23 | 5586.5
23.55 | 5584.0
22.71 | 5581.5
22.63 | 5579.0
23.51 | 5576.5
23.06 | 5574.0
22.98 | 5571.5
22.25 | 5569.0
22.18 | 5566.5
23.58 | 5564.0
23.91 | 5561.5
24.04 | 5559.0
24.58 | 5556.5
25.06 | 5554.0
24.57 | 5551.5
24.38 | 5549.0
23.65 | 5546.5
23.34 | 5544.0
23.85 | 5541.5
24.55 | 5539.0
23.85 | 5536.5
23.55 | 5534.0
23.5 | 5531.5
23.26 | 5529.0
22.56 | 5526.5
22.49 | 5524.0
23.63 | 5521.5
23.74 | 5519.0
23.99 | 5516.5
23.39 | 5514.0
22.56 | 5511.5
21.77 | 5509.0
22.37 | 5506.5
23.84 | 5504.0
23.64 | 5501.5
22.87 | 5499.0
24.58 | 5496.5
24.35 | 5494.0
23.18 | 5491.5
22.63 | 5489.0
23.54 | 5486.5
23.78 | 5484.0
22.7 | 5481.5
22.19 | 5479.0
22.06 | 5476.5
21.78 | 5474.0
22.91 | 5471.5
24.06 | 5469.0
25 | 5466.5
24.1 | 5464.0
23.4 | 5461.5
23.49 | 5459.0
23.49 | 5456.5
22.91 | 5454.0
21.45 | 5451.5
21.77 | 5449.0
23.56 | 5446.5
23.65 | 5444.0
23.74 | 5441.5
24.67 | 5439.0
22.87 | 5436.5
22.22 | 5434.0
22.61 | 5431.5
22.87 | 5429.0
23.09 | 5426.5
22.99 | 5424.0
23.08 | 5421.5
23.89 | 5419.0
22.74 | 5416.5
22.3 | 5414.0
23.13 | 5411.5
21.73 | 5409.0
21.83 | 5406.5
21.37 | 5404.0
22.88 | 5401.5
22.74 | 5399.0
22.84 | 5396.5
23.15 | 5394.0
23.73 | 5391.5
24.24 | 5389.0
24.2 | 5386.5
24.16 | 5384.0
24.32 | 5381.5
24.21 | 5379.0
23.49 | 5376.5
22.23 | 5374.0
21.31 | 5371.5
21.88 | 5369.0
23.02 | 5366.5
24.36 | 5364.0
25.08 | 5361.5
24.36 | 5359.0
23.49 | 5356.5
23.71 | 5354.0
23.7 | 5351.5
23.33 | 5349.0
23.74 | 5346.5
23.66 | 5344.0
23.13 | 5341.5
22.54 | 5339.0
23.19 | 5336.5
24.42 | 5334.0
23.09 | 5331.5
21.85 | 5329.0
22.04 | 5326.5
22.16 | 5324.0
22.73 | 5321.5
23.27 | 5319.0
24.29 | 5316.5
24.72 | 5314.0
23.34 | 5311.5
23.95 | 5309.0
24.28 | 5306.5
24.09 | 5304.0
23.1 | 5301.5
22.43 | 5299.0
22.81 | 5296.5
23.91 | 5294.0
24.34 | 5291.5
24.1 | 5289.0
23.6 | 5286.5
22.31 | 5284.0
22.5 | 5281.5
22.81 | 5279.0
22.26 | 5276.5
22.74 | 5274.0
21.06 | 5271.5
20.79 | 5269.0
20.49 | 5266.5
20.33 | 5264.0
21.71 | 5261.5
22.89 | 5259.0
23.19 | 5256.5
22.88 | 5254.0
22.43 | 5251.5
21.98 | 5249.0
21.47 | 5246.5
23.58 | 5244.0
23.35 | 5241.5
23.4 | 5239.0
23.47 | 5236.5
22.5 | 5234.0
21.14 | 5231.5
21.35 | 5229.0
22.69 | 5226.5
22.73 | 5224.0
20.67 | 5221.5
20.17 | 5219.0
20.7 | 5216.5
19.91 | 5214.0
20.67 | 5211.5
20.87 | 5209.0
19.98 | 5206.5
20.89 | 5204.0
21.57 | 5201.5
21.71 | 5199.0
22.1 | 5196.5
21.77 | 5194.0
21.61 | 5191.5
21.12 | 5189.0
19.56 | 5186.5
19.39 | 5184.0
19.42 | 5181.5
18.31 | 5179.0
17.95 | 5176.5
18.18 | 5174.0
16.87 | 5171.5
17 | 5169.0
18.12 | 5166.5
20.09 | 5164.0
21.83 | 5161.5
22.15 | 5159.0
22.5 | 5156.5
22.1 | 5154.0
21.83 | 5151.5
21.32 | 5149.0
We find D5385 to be 24.2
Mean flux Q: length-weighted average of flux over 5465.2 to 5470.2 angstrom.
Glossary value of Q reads 24.5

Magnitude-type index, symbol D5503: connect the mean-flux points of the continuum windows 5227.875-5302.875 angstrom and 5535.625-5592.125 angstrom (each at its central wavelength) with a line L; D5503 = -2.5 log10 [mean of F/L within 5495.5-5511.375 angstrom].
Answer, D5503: 0.01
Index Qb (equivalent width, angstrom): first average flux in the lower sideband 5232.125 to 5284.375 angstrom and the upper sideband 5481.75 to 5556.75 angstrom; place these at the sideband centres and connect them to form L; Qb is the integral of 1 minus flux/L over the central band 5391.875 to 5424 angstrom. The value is 0.4 angstrom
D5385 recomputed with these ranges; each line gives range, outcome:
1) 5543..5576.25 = 23.7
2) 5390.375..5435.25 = 22.7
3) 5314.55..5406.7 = 23.3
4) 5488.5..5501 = 23.6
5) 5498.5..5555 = 23.5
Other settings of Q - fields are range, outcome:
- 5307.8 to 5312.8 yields 23.7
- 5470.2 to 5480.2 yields 22.2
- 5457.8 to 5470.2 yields 24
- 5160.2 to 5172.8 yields 18.8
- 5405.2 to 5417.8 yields 22.3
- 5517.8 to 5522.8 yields 23.7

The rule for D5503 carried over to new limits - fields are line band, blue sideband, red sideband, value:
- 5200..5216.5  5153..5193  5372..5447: -0.022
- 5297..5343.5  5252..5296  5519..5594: -0.030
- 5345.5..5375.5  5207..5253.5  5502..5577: -0.039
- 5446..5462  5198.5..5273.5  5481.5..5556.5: 0.014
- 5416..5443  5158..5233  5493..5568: -0.027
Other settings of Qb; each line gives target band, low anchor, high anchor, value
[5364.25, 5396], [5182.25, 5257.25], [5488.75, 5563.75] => -1.0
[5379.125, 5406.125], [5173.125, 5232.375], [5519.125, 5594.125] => -1.5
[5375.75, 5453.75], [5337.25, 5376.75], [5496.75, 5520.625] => 0.6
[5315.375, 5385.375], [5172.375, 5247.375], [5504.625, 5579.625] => -4.0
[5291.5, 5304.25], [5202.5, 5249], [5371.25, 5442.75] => -0.6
